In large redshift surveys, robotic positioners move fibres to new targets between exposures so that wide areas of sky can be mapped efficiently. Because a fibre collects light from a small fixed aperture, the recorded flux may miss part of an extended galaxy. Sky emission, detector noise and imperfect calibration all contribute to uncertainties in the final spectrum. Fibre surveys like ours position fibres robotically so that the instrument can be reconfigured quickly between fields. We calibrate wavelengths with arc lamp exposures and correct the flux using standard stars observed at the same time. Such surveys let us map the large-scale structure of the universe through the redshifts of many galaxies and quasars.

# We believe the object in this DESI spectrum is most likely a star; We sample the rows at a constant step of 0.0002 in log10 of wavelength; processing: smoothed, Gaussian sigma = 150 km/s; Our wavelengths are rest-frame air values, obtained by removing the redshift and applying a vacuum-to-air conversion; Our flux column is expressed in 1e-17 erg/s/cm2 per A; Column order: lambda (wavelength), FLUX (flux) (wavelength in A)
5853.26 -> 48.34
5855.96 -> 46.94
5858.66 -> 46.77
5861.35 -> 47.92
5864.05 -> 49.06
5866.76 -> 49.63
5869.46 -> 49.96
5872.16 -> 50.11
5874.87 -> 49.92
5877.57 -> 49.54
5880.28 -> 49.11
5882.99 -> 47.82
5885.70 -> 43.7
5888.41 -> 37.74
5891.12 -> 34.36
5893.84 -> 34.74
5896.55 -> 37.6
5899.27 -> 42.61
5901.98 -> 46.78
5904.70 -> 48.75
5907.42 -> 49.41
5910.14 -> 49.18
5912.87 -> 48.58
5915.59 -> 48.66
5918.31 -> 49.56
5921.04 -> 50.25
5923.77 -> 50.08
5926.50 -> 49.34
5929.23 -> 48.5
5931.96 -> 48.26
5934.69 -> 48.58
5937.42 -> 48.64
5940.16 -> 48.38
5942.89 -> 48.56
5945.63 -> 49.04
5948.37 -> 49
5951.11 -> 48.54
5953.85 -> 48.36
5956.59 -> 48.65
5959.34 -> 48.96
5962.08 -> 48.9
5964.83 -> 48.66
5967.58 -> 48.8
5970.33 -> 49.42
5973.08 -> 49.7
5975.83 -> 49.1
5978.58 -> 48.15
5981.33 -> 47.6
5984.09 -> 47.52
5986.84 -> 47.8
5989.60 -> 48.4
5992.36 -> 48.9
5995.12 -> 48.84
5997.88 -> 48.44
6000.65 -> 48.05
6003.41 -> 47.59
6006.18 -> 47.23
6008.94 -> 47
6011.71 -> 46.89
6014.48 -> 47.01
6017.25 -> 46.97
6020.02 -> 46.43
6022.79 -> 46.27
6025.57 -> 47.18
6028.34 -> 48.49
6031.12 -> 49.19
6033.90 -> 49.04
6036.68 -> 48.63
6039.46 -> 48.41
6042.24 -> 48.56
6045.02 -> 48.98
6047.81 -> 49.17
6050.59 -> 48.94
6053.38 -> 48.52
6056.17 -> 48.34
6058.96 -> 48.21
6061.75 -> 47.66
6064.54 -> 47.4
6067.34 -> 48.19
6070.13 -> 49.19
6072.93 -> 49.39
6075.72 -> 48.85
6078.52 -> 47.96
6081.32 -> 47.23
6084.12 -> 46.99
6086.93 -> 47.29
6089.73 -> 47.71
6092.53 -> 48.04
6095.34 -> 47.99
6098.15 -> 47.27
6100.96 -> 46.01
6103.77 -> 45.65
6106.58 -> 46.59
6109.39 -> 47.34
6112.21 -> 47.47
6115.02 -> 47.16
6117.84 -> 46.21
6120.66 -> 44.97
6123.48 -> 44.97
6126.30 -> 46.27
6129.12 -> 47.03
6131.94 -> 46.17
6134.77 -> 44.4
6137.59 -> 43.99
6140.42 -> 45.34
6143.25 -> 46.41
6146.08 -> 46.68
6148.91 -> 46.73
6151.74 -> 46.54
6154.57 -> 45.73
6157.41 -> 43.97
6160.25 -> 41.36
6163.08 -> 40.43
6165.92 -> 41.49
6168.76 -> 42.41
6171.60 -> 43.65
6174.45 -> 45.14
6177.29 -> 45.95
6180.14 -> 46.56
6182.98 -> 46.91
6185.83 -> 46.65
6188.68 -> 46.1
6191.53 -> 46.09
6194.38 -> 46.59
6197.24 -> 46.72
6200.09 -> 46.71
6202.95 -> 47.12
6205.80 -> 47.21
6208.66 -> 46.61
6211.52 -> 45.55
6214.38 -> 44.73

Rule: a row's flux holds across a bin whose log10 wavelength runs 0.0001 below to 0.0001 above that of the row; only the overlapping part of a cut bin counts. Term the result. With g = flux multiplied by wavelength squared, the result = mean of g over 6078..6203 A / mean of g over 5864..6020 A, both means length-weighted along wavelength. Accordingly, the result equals 1.03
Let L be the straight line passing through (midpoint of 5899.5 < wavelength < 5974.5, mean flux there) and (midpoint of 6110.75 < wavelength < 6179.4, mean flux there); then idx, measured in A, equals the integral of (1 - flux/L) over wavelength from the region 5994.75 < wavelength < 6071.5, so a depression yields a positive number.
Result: -1.6 A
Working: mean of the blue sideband 48.8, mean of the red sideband 45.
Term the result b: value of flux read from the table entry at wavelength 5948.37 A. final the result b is 49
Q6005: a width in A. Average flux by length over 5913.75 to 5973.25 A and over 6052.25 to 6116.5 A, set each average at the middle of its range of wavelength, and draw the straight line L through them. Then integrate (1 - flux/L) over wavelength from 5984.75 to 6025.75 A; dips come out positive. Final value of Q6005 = 0.7 A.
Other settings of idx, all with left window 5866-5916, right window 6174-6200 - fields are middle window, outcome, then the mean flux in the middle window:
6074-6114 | -1.04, 47.3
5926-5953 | -1.73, 48.7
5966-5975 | -0.68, 49.3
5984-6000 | -0.88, 48.4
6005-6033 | -0.83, 47.3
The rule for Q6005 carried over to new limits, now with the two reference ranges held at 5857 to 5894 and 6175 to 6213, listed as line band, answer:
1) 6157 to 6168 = 1.1 A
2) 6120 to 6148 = 0.5 A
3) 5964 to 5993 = -1.5 A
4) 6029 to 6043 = -0.7 A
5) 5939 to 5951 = -0.7 A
